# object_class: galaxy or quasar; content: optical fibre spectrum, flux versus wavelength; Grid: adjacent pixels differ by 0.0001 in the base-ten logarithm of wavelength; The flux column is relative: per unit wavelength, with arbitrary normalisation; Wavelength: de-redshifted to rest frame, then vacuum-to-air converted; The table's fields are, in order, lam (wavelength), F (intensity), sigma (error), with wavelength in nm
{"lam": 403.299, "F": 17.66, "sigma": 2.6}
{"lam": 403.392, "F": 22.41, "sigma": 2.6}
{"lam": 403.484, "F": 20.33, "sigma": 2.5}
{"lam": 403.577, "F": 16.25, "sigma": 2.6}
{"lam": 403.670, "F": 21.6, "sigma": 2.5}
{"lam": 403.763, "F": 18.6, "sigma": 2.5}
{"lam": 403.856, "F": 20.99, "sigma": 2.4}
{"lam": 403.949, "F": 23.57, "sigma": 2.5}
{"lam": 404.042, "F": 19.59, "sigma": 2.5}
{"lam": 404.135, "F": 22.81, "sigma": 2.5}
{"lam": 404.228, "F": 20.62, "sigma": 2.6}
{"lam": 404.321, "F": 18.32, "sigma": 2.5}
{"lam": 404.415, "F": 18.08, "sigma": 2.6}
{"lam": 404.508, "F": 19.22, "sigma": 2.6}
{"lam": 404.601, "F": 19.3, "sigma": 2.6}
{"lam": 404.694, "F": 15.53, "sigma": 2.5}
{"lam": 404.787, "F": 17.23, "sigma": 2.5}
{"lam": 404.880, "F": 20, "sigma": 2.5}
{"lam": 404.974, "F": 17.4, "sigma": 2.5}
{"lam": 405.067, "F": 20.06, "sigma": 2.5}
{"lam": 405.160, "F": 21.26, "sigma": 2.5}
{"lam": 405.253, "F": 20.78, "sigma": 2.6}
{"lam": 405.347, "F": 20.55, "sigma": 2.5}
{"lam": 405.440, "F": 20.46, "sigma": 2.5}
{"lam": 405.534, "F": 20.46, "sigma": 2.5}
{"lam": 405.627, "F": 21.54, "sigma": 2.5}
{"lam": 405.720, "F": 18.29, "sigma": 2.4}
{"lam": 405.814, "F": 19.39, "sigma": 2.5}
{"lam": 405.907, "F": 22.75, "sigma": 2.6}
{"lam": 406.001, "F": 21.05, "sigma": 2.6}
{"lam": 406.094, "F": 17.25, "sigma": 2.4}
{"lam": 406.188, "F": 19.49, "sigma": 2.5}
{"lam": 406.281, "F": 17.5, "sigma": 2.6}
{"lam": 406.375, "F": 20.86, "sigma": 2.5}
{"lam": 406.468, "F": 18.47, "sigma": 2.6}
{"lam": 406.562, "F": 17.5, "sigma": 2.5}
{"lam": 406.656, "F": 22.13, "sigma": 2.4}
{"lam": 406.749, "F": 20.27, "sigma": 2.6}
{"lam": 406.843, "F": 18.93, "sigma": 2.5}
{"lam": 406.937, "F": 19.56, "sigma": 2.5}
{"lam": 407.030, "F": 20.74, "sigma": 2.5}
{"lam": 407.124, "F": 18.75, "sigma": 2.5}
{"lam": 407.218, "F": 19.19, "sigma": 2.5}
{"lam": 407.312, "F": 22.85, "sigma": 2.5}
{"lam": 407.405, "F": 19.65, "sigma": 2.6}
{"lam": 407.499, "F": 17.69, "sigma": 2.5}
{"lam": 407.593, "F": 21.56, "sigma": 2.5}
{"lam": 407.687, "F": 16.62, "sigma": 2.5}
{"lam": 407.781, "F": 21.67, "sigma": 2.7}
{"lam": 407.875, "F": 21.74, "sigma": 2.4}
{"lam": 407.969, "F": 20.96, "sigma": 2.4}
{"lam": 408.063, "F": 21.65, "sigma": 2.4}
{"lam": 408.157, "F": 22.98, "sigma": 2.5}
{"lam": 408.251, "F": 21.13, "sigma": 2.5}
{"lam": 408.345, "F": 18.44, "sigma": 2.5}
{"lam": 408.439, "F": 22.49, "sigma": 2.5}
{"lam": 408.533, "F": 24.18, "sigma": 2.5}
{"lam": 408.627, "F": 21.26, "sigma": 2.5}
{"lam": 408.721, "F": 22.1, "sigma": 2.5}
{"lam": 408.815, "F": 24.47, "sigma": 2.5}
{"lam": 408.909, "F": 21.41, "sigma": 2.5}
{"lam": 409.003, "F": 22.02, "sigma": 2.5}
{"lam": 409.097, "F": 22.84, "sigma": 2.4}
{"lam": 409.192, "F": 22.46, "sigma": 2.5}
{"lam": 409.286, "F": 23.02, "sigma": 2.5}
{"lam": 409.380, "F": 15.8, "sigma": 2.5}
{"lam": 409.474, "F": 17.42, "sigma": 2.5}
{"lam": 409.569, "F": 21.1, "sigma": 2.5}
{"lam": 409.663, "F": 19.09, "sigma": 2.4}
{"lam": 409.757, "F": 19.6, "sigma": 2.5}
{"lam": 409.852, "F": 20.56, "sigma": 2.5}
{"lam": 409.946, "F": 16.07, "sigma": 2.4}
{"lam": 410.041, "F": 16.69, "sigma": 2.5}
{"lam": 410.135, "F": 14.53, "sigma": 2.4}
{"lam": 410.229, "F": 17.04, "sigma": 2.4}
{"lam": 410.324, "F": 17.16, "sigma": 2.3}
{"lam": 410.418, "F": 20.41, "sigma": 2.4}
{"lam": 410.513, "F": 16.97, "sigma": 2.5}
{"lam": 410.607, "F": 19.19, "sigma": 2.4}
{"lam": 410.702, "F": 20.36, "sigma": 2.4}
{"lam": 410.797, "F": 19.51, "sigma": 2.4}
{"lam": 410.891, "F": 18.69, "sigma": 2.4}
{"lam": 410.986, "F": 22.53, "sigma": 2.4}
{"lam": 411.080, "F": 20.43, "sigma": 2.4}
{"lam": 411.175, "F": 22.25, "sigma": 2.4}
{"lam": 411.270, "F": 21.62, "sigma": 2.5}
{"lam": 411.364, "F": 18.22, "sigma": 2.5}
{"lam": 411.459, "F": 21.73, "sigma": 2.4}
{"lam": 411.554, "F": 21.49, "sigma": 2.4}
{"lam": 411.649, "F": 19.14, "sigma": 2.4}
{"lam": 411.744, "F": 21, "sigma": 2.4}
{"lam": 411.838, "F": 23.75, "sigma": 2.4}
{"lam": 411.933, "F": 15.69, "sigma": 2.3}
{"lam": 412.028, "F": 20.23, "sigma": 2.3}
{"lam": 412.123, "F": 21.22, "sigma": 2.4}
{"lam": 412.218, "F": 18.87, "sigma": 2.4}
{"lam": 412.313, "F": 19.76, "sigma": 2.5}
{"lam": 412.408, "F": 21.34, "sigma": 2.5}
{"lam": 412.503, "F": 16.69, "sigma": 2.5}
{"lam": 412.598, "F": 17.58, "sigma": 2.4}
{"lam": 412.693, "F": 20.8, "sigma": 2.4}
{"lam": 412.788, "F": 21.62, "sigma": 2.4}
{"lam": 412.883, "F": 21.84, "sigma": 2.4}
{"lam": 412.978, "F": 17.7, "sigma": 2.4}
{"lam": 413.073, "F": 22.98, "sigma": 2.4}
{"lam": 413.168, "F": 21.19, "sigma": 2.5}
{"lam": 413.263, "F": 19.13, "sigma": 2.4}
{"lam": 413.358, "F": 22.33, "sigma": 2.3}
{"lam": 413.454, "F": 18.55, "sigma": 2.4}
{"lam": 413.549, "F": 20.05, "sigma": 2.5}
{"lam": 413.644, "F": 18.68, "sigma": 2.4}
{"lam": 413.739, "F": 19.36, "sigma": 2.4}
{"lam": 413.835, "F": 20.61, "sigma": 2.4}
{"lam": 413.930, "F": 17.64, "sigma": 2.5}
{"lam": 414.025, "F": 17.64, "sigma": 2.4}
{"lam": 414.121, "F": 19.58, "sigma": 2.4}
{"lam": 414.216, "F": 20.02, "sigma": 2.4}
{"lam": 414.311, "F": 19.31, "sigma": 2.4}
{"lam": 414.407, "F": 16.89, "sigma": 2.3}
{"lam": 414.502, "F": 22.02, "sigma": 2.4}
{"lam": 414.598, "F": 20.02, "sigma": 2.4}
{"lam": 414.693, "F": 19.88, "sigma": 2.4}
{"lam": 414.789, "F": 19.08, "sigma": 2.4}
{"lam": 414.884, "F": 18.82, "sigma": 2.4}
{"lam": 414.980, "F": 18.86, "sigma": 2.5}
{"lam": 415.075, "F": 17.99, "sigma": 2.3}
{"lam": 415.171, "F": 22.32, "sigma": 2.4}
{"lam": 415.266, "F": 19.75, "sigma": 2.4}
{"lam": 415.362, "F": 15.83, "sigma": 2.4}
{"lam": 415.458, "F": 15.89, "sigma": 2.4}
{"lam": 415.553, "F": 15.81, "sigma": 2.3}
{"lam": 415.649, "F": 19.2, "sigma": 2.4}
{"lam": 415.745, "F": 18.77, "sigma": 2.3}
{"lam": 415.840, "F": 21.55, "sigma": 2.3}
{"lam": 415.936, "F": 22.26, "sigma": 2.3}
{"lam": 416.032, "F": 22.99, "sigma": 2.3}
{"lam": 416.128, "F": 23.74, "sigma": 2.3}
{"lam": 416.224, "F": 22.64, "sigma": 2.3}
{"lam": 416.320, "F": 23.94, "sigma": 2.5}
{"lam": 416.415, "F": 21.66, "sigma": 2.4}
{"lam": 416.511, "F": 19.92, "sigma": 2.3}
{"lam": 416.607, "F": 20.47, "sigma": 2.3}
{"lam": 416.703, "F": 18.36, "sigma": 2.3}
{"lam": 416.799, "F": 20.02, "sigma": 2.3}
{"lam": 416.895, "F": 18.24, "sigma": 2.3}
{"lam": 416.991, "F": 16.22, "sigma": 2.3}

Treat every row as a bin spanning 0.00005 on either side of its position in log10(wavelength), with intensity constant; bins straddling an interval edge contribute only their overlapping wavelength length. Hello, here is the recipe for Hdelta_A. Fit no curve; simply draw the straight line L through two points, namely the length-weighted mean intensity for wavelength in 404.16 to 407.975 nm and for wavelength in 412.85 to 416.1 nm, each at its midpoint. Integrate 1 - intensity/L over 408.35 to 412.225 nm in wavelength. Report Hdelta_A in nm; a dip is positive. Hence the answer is -0.10 nm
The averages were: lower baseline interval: 19.7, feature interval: 20.1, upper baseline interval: 19.6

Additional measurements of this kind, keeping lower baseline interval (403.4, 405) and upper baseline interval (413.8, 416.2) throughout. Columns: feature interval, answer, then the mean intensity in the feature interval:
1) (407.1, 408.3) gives -0.064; 20.5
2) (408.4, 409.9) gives -0.134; 21.2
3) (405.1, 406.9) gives -0.043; 19.9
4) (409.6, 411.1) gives 0.062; 18.7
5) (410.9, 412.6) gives -0.065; 20.2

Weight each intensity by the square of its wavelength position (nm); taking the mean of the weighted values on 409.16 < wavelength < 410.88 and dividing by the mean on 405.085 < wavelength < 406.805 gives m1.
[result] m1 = 0.95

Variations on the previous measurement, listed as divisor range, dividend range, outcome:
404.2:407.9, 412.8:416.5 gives 1.06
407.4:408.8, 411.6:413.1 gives 0.97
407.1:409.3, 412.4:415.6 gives 0.93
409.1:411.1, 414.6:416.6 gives 1.08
